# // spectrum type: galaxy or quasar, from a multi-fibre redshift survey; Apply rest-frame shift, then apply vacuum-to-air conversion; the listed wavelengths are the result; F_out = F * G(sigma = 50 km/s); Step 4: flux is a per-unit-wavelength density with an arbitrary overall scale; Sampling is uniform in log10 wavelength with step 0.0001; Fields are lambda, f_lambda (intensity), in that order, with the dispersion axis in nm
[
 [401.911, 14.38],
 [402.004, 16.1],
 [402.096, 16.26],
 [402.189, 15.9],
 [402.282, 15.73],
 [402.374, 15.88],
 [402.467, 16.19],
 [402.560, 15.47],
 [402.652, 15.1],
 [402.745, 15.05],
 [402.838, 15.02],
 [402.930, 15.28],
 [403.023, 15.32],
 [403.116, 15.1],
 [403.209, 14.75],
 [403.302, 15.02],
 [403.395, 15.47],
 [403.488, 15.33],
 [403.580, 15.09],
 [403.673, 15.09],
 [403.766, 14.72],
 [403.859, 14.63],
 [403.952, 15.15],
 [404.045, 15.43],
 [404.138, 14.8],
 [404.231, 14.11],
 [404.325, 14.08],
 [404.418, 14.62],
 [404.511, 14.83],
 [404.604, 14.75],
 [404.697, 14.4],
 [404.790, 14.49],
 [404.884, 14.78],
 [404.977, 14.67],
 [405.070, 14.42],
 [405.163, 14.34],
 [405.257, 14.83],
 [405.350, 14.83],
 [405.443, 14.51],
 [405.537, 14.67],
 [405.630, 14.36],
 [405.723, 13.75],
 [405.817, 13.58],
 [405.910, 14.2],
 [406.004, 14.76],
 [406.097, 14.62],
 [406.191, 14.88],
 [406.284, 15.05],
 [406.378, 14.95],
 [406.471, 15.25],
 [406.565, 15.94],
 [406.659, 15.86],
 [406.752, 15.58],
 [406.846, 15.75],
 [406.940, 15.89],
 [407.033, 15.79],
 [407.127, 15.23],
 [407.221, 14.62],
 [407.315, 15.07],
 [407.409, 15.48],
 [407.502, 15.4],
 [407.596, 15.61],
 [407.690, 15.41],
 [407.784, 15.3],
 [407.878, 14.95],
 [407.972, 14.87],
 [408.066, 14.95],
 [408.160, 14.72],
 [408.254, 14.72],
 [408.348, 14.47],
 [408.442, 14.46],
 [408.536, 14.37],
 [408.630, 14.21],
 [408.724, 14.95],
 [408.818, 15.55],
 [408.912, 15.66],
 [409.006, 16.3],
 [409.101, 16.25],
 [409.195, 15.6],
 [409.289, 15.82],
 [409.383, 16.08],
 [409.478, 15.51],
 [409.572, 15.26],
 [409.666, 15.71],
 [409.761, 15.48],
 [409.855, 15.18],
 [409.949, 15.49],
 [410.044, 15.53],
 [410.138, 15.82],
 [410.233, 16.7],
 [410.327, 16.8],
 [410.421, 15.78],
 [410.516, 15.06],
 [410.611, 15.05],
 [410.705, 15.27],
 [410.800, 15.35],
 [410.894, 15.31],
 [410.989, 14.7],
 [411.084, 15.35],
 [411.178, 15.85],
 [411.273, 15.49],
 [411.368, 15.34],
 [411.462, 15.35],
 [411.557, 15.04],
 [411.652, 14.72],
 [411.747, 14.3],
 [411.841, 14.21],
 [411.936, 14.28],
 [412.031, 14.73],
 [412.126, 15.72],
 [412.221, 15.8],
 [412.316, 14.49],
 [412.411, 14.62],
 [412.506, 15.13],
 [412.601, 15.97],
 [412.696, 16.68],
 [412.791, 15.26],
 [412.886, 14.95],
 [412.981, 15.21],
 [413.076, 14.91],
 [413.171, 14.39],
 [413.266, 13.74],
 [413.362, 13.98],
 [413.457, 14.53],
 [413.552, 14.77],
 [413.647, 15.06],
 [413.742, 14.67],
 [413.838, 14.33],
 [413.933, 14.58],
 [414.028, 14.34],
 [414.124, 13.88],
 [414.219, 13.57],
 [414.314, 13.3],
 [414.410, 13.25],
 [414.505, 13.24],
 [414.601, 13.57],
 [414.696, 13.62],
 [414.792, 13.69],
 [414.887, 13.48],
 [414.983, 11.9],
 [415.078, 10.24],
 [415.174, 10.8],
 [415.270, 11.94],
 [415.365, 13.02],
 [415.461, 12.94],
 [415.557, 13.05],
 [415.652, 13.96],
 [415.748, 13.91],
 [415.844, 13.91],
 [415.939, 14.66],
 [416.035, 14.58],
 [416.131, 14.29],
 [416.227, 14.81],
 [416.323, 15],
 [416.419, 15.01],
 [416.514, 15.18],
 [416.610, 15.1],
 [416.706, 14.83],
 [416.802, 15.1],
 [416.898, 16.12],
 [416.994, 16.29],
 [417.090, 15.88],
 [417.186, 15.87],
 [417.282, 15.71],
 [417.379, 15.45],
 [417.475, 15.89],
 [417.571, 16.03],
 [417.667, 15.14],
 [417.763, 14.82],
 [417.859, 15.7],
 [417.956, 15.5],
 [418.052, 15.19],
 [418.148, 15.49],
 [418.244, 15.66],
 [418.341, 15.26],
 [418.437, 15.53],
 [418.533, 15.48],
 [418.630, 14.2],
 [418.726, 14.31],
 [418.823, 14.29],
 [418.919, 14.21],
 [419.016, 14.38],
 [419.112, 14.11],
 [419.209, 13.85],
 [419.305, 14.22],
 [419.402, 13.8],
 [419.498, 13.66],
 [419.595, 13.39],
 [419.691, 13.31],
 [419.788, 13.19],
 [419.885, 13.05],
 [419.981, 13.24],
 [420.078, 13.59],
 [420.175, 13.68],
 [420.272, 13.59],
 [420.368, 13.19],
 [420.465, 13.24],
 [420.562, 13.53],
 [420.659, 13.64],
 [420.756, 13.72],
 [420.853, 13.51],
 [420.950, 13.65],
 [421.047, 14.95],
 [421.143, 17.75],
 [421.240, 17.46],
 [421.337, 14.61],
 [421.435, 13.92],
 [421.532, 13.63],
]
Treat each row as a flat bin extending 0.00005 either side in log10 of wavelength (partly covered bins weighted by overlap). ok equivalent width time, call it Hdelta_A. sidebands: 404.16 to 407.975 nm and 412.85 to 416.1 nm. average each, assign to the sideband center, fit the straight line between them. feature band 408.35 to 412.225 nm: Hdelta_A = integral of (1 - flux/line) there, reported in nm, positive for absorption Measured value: -0.283 nm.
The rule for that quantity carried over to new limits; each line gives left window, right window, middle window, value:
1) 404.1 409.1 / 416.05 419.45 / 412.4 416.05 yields 0.266 nm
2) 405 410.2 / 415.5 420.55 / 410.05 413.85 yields -0.058 nm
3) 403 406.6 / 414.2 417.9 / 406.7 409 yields -0.085 nm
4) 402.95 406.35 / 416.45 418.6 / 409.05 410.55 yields -0.074 nm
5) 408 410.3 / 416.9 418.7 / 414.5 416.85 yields 0.272 nm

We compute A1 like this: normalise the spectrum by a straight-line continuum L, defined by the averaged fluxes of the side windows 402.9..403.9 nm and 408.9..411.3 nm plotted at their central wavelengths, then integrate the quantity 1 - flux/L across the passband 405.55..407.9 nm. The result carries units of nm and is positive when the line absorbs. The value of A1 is 0.04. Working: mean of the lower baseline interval 15.1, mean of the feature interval 15.1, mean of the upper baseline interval 15.6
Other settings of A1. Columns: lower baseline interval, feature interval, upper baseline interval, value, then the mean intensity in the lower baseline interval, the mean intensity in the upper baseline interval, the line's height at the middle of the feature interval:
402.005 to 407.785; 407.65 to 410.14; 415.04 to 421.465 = -0.07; 15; 14.4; 14.9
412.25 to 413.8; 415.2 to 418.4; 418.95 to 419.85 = -0.15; 14.9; 13.8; 14.2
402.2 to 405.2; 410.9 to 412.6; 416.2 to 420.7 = -0.03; 15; 14.6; 14.8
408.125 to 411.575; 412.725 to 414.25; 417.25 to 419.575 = 0.06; 15.4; 14.9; 15.2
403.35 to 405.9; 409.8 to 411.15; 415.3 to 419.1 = -0.07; 14.7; 14.9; 14.8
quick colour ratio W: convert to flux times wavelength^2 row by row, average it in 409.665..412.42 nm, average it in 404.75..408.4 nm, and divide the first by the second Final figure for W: 1.05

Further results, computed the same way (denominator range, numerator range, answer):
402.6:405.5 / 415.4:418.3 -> 1.08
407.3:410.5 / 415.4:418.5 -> 1.02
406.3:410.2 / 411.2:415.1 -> 0.96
